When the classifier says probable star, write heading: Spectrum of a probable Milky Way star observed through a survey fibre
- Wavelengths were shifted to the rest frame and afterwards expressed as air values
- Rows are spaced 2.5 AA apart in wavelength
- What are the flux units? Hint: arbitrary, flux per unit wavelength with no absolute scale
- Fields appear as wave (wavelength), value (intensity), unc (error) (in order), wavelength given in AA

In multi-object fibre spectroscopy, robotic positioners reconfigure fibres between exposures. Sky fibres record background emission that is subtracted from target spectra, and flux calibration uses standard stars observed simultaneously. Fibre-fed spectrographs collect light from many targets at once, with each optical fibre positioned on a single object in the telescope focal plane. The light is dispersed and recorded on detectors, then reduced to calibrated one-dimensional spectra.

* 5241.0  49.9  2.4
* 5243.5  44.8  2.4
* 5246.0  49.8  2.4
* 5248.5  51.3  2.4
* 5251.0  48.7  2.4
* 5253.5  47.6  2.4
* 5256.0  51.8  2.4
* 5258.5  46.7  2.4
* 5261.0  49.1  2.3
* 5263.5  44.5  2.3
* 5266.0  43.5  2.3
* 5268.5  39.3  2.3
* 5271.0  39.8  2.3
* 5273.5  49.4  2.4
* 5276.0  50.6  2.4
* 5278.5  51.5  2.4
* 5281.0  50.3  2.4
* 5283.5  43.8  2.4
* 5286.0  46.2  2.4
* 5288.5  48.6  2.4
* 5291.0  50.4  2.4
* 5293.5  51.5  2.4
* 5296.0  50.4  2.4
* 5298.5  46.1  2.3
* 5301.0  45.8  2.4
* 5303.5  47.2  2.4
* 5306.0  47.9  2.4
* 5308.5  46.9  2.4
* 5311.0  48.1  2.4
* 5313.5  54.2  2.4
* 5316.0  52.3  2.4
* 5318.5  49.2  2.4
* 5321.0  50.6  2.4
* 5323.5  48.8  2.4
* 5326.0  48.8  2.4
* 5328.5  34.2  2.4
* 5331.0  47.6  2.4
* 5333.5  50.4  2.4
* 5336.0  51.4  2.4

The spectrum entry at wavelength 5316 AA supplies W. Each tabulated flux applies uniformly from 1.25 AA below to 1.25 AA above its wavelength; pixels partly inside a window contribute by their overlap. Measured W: 52.3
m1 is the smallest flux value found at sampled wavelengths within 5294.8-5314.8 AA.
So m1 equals 45.8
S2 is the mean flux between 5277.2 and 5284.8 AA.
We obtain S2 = 48.5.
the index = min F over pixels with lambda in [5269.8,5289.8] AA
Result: 39.8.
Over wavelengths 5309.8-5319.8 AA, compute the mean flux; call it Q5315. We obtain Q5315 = 51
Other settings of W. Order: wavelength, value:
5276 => 50.6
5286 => 46.2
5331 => 47.6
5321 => 50.6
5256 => 51.8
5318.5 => 49.2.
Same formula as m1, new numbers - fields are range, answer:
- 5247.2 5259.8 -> 46.7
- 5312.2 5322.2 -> 49.2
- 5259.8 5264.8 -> 44.5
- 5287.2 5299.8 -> 46.1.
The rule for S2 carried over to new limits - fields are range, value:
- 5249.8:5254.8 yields 48.2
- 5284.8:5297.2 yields 49.4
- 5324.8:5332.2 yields 43.5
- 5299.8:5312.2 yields 47.2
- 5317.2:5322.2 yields 49.9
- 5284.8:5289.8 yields 47.4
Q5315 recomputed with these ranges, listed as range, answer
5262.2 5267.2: 44.1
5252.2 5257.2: 49.7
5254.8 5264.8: 48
